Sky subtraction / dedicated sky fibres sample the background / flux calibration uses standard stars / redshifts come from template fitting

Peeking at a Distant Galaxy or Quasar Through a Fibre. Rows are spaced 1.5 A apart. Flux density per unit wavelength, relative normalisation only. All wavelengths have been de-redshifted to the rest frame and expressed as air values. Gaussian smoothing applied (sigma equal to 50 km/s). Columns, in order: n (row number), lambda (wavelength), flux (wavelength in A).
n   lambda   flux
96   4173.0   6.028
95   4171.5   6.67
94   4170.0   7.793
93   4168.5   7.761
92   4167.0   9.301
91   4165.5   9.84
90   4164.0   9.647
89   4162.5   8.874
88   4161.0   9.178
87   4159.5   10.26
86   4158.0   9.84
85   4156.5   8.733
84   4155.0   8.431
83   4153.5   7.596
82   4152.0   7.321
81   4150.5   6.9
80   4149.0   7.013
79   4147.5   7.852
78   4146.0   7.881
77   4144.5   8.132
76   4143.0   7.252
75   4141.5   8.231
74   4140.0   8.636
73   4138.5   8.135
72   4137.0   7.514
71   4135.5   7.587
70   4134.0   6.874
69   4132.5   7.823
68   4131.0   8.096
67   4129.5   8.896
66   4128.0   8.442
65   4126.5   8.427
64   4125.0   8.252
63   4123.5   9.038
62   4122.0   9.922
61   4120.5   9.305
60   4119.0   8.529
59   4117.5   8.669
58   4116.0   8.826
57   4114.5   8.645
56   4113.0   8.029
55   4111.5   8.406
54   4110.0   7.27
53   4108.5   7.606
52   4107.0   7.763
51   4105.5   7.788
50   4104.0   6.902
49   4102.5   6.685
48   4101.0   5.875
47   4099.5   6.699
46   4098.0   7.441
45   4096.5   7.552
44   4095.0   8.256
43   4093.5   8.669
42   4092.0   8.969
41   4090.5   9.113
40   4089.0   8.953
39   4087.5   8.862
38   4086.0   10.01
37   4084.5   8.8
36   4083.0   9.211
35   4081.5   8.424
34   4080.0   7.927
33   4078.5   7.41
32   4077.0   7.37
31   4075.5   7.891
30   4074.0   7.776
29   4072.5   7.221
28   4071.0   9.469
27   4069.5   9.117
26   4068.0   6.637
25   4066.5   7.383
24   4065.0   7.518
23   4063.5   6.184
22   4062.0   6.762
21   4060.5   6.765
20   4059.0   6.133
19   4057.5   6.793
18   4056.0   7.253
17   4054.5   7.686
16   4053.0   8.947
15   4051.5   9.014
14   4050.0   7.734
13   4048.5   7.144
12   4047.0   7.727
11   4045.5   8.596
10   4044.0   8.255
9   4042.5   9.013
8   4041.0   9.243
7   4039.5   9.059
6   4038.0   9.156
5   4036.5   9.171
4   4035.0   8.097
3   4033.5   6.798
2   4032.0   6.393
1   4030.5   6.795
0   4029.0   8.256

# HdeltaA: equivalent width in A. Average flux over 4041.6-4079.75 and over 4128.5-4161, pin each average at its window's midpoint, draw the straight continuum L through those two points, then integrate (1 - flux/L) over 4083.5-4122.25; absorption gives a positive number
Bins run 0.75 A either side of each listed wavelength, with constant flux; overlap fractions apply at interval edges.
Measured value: -1.6 A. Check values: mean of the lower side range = 7.68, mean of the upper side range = 8.08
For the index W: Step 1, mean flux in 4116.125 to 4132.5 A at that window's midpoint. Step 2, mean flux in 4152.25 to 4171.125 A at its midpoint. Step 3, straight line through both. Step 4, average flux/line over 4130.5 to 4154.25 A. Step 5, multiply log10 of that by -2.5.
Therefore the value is 0.15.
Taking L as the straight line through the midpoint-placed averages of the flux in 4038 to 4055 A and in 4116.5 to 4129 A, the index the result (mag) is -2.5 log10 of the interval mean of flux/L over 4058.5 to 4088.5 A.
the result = 0.09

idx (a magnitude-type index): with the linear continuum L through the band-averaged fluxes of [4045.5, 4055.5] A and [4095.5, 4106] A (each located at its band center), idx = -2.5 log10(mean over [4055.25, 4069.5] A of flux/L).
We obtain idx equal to 0.13 mag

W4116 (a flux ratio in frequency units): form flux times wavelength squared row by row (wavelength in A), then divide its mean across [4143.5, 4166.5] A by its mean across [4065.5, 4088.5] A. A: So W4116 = 1.1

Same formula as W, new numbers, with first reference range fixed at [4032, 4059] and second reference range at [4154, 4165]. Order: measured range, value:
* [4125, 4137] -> 0.12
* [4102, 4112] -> 0.17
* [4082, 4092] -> -0.07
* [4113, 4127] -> 0.01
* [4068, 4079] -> 0.06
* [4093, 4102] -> 0.17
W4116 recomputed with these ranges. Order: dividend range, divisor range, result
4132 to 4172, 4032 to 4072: 1.09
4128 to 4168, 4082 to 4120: 1.04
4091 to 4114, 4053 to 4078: 1.05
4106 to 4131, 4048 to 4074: 1.16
